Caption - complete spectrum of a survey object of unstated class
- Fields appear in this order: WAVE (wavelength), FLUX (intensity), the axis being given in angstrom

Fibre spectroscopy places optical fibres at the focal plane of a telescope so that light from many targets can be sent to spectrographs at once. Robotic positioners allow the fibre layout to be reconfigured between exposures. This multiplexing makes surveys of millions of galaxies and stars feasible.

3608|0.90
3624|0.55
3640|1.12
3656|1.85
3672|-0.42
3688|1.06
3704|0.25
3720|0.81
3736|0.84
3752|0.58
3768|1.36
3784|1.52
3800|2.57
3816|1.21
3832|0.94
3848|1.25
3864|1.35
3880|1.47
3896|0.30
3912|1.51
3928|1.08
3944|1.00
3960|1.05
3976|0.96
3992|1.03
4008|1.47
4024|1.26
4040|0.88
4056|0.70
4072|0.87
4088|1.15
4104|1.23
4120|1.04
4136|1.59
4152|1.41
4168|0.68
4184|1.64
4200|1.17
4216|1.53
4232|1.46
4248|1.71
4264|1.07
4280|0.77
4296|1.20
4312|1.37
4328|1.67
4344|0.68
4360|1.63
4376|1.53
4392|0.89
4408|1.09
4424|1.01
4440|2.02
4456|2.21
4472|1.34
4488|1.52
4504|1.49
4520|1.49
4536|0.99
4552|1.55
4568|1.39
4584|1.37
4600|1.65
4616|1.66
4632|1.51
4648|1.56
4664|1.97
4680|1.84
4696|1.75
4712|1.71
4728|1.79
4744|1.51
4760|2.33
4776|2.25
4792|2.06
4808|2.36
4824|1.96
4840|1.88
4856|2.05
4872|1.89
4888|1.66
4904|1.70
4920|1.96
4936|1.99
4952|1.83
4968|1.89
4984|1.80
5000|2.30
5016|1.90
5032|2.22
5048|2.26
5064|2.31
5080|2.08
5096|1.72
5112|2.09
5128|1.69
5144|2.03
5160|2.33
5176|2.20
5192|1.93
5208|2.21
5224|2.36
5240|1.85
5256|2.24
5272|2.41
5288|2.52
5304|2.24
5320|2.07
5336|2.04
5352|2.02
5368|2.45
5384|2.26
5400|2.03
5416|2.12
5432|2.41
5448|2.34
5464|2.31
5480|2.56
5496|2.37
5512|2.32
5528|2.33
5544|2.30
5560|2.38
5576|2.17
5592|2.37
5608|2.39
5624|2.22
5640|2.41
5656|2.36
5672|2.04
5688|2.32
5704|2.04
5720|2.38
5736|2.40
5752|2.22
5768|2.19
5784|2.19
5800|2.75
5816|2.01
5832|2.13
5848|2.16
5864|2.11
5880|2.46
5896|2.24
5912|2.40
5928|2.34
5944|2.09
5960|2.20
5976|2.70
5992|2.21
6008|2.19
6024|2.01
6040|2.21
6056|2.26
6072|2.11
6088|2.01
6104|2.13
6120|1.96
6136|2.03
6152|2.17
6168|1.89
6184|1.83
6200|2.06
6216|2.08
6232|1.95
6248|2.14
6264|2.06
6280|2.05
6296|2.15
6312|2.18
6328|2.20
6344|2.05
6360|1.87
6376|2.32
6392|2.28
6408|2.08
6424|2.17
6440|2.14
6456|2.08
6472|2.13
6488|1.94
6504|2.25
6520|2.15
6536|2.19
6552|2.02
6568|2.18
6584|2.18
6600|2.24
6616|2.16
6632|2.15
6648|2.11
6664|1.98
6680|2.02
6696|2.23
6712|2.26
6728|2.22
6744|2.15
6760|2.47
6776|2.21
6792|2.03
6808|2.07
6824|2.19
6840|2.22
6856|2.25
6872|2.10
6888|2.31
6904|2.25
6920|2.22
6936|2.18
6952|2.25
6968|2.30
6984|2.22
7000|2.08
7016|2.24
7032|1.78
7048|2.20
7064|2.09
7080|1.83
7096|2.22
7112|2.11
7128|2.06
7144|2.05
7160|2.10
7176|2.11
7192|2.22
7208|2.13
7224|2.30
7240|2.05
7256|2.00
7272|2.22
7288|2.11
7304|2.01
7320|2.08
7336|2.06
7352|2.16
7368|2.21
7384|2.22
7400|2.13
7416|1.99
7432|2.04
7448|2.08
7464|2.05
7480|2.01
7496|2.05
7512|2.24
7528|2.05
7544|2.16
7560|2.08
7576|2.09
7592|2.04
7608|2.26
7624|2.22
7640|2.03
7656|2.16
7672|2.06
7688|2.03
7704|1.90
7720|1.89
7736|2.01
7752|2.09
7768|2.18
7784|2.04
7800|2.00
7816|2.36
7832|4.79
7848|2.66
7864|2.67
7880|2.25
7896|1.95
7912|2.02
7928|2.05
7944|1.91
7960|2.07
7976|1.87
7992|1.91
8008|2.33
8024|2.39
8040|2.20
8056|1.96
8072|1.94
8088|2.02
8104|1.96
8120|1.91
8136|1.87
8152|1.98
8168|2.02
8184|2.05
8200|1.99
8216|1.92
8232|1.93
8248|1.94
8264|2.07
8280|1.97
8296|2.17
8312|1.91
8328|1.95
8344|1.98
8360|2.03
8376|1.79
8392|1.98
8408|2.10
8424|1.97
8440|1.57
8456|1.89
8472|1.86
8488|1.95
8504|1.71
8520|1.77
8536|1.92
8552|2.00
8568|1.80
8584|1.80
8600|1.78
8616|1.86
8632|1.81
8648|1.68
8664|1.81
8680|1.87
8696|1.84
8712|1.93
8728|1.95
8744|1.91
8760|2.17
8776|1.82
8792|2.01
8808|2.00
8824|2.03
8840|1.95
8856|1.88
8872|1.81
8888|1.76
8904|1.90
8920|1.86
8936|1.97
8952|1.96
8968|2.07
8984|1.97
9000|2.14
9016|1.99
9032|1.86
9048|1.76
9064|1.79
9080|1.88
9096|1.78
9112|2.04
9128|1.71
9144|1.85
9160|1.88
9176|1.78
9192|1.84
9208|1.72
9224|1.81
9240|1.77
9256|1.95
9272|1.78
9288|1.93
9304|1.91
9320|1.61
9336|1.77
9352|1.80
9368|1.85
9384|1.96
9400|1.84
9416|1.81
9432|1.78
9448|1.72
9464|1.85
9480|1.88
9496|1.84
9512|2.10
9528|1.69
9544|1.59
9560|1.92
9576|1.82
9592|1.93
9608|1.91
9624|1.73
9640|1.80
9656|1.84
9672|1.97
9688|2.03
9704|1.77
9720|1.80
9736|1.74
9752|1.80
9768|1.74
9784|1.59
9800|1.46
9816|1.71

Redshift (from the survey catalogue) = 0.193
